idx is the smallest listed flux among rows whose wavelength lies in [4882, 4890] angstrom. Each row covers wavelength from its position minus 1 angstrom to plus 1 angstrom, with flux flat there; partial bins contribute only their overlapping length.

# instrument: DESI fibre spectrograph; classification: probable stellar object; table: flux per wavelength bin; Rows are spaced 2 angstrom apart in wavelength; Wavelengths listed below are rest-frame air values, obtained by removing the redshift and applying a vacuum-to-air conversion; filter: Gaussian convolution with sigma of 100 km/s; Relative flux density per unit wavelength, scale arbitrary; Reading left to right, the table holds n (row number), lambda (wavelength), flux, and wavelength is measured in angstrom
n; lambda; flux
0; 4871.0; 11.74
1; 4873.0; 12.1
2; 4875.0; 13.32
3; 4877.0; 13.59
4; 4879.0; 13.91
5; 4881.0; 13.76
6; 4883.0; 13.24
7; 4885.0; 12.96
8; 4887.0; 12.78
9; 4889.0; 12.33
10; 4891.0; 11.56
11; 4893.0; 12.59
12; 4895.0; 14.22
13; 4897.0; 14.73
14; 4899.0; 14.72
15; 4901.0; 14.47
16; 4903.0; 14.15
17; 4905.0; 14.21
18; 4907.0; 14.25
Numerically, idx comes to 12.33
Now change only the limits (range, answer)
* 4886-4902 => 11.56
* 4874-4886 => 12.96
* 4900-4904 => 14.15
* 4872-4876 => 12.1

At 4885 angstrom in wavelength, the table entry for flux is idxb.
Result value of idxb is 12.96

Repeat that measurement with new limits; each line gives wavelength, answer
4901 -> 14.47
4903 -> 14.15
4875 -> 13.32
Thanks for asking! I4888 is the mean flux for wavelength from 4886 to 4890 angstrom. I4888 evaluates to 12.6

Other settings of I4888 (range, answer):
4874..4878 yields 13.5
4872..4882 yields 13.3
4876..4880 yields 13.8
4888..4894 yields 12.2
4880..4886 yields 13.3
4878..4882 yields 13.8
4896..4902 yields 14.6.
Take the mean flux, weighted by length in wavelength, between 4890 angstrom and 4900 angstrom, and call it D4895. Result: 13.6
